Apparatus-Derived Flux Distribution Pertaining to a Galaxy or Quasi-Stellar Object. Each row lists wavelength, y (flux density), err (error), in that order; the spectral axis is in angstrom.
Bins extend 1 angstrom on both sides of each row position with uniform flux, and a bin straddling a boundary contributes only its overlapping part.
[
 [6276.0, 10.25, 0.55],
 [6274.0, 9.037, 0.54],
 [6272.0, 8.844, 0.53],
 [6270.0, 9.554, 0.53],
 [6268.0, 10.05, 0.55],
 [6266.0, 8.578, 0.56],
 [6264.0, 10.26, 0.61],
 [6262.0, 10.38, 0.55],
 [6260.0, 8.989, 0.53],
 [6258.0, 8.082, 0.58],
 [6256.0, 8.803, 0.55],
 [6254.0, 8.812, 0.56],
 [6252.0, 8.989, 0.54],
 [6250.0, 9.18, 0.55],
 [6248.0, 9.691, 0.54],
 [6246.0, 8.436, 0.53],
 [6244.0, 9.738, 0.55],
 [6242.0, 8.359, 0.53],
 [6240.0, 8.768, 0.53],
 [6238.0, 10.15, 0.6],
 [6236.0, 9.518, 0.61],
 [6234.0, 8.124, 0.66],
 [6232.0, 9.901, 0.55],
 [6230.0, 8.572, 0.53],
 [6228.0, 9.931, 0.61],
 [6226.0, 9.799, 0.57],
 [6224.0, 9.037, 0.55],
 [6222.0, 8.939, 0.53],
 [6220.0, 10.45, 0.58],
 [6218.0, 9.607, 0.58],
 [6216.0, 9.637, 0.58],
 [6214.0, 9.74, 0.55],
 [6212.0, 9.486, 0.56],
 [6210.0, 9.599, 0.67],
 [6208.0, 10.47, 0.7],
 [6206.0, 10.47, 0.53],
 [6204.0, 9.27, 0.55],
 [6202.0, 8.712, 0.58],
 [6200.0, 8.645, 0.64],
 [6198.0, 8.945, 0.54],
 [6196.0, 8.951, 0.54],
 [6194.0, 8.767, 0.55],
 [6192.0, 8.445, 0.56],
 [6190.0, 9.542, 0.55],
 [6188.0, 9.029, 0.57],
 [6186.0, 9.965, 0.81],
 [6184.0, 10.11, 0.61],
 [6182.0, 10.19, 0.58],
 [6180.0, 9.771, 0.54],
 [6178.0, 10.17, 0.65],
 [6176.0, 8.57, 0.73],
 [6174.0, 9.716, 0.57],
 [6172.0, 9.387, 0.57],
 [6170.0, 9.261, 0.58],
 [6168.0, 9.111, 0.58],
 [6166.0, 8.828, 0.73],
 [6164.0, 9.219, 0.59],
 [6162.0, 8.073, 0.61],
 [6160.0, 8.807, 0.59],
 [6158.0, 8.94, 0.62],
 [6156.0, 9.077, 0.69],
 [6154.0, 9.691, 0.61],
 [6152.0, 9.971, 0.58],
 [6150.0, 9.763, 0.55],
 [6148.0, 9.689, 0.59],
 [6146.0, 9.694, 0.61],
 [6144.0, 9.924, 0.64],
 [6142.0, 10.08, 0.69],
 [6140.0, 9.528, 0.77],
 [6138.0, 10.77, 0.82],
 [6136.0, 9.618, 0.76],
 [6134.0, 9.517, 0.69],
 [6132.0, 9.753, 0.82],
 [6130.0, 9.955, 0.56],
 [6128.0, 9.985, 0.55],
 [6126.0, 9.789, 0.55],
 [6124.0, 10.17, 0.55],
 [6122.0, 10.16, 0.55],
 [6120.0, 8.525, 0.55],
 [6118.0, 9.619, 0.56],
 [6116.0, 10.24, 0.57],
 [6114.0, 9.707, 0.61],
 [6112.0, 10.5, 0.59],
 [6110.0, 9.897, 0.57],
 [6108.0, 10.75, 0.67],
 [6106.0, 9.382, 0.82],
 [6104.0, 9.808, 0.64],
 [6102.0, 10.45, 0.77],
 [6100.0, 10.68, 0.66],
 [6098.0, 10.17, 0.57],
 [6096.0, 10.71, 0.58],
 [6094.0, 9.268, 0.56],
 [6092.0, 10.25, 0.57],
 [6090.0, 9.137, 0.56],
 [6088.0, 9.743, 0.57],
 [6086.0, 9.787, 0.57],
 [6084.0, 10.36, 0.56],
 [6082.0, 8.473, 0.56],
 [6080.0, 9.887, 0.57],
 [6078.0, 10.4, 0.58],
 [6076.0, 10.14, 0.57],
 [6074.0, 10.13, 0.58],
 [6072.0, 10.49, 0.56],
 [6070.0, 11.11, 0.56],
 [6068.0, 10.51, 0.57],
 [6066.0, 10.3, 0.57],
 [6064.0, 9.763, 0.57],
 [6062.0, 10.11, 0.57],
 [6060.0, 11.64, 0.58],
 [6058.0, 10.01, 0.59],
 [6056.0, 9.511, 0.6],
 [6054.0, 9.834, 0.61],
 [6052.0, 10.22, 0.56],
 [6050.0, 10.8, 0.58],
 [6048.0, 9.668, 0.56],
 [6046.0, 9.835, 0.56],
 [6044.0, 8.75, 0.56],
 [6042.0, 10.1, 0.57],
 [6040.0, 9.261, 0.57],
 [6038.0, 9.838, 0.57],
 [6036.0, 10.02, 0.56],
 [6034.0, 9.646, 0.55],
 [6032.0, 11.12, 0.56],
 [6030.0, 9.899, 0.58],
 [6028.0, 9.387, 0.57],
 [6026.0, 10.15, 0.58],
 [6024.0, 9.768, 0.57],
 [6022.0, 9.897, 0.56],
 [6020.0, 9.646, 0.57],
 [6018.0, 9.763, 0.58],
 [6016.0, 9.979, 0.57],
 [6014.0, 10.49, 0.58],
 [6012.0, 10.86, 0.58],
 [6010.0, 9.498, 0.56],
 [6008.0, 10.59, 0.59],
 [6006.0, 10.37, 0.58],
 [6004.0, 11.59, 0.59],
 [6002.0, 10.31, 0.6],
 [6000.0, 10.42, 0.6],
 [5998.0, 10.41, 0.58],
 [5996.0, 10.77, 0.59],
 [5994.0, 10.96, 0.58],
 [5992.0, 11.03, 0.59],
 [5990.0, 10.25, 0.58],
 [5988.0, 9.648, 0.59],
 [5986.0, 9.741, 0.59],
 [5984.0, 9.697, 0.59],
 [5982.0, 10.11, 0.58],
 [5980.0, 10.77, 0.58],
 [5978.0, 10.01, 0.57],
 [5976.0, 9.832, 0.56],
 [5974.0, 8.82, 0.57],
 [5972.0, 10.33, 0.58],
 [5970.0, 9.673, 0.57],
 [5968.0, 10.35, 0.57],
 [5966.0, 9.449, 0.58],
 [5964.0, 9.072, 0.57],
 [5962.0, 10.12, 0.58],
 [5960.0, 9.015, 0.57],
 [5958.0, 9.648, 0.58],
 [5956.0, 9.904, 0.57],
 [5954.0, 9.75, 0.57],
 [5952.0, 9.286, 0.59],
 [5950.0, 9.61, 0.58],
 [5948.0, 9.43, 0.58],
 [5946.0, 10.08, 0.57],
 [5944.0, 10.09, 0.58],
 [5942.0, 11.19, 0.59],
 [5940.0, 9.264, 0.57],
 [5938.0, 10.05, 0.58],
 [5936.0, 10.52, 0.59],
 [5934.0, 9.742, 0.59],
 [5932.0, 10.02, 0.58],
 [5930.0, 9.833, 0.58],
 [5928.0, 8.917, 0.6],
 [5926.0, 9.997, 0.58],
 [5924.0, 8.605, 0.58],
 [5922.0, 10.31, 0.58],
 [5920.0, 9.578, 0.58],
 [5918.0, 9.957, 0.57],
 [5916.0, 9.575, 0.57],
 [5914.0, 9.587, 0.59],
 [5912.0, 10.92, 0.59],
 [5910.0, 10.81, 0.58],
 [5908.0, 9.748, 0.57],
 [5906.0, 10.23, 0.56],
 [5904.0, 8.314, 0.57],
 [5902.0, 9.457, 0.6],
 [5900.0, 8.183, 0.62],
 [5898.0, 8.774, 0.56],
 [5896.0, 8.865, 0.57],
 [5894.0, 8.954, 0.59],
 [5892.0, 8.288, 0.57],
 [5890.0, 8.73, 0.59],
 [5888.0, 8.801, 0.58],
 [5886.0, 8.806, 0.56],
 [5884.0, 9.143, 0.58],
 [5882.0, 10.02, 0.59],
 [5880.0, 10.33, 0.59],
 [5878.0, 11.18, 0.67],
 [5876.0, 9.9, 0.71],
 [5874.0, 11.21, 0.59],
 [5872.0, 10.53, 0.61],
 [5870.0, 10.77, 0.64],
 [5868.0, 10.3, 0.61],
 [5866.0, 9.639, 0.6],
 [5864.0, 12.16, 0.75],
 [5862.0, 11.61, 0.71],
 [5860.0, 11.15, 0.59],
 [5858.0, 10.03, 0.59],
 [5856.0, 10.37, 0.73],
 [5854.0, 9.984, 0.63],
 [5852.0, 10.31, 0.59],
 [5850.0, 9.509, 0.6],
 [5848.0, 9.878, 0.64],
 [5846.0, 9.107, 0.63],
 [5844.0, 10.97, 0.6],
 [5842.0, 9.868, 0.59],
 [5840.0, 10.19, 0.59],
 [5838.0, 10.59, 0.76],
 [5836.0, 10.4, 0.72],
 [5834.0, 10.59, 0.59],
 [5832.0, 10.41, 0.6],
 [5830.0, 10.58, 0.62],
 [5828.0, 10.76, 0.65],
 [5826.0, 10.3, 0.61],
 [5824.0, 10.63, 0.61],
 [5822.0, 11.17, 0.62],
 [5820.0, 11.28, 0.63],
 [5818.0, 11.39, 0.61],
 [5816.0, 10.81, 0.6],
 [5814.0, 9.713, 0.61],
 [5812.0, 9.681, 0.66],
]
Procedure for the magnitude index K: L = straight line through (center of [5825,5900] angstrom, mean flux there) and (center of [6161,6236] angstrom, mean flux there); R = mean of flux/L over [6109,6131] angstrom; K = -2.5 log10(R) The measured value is -0.04 mag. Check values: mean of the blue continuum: 10.1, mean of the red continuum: 9.37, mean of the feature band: 9.87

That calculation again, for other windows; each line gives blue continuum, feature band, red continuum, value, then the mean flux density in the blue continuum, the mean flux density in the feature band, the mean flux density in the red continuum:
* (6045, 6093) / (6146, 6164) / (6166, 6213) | 0.04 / 10.1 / 9.27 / 9.4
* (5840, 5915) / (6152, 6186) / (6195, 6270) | 0.01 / 9.91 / 9.35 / 9.33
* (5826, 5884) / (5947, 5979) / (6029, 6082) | 0.06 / 10.4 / 9.64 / 10.1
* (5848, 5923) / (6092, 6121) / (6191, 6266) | -0.05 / 9.89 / 9.99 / 9.28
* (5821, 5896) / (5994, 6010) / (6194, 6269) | -0.08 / 10.2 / 10.6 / 9.32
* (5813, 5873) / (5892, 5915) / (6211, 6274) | 0.10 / 10.5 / 9.39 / 9.3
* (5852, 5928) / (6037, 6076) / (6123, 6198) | -0.05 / 9.85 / 10.1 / 9.5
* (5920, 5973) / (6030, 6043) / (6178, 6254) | -0.04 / 9.78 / 9.99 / 9.38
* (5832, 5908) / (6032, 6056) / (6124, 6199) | -0.02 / 9.93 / 9.86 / 9.48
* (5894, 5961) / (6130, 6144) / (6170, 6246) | -0.05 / 9.66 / 9.89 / 9.4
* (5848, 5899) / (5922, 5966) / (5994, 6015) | 0.06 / 9.97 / 9.73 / 10.6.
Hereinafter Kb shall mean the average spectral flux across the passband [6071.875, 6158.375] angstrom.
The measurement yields 9.88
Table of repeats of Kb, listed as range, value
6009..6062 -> 9.99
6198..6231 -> 9.51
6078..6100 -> 9.85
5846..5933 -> 9.84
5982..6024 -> 10.3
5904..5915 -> 10.1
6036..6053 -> 9.82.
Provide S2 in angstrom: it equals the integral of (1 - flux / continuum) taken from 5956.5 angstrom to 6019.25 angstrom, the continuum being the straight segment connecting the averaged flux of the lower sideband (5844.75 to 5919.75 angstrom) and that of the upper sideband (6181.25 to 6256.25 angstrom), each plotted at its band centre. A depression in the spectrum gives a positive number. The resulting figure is -2.65 angstrom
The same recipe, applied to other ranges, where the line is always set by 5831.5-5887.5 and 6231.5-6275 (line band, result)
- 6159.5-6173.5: 0.66 angstrom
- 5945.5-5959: 0.52 angstrom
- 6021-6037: -0.27 angstrom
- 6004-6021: -0.63 angstrom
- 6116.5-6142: -0.71 angstrom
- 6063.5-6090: -1.00 angstrom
